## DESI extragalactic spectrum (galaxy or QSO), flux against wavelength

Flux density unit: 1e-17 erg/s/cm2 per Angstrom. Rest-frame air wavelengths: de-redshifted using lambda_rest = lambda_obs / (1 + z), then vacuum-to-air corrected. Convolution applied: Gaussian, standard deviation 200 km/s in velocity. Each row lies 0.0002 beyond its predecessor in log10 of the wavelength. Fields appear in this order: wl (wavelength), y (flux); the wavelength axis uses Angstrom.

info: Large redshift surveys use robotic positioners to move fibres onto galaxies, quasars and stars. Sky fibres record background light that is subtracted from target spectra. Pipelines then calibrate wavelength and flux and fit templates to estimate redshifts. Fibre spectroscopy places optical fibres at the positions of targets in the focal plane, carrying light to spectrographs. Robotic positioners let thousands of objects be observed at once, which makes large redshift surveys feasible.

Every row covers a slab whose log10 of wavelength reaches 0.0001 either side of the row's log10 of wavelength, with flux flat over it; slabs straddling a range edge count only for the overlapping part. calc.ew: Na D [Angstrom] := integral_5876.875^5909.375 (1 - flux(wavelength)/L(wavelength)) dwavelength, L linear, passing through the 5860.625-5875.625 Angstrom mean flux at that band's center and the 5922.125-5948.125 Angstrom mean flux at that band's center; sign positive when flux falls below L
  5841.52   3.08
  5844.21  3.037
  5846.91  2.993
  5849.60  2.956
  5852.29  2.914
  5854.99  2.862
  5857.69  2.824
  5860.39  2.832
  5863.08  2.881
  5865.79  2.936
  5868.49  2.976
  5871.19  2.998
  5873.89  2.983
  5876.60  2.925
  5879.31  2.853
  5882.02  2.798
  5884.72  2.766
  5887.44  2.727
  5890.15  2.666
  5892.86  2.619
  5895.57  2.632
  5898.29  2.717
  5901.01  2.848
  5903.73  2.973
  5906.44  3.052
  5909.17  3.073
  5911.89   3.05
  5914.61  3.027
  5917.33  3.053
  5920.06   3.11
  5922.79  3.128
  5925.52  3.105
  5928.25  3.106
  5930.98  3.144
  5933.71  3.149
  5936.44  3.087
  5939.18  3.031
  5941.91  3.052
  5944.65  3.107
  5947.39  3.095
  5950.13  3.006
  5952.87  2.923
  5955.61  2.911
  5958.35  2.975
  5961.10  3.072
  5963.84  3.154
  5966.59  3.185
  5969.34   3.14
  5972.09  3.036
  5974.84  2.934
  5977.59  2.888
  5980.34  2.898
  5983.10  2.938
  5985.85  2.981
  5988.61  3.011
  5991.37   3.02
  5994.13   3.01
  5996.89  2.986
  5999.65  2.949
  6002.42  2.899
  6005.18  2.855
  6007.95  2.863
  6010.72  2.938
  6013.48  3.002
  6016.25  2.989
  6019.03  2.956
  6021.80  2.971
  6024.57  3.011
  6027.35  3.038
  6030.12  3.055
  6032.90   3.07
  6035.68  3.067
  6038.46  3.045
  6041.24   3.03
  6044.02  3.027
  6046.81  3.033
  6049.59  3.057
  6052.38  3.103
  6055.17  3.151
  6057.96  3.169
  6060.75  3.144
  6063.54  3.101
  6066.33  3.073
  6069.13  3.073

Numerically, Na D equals 2.1 Angstrom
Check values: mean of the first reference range 2.95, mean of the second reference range 3.1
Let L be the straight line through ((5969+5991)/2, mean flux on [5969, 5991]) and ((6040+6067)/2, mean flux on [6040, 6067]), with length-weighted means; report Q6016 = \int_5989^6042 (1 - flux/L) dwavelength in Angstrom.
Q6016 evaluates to 0.7 Angstrom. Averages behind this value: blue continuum 2.97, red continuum 3.09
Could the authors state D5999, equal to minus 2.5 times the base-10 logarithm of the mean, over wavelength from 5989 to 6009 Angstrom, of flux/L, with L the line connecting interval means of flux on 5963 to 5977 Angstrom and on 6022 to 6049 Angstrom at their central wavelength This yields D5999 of 0.042 mag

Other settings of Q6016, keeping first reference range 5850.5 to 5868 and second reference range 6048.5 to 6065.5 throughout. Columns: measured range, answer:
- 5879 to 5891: 0.6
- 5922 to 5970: -1.4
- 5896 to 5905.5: 0.3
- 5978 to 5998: 0.4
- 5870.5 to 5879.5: -0.1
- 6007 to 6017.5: 0.4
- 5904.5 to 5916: -0.4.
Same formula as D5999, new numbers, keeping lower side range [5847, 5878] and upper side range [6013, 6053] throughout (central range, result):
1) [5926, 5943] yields -0.047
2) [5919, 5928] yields -0.055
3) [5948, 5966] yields -0.014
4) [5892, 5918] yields 0.015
